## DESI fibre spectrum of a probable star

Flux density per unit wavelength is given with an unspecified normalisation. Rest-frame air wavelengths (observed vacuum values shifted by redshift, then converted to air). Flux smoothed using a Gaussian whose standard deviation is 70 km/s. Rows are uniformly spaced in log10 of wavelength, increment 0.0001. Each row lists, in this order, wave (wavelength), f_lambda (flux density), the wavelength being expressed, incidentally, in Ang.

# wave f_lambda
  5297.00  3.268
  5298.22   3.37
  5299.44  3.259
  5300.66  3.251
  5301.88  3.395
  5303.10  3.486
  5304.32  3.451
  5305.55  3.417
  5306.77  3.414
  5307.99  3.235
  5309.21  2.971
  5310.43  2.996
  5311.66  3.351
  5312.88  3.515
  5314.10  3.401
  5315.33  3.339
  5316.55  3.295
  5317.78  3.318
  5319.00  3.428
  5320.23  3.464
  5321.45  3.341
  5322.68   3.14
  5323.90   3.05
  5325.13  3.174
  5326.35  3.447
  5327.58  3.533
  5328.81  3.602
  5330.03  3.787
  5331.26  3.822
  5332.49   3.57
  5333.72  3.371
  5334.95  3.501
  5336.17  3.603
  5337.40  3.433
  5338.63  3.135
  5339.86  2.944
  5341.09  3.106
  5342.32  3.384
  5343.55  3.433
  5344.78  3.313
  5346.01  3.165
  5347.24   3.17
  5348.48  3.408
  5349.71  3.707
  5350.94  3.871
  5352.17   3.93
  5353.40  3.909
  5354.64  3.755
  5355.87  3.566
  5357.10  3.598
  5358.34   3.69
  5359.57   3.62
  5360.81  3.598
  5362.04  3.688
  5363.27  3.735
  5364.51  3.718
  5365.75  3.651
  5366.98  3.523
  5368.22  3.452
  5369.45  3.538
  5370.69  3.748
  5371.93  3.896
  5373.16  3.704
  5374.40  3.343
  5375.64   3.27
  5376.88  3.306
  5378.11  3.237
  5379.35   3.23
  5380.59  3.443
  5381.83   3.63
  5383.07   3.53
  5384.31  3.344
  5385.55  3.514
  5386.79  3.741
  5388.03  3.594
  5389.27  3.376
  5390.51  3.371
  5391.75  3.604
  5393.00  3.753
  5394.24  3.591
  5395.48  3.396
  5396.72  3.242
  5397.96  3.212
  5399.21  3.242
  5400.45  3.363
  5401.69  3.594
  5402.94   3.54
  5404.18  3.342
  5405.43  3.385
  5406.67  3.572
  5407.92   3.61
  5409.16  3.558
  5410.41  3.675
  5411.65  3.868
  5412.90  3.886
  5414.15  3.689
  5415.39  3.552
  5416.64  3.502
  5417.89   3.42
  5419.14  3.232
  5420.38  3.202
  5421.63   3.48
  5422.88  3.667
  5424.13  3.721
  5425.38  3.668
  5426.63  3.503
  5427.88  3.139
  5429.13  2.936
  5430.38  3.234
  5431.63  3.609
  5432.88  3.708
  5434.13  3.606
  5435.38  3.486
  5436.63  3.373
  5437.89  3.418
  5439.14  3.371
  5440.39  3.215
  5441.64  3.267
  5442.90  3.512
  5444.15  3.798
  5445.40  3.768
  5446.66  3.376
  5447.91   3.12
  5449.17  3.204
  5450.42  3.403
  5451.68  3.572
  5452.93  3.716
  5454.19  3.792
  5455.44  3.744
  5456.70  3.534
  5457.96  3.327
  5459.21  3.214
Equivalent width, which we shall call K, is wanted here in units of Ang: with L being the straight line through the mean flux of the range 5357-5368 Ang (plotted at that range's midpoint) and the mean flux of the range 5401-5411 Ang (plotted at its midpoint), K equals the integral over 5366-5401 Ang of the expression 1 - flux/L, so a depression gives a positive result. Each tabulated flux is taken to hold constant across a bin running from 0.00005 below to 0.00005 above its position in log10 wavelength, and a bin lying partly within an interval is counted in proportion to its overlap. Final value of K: 1.12 Ang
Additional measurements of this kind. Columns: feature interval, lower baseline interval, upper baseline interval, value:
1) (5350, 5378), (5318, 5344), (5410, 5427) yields -1.4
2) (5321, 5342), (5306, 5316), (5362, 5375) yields 0.1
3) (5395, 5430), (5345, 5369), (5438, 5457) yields 0.7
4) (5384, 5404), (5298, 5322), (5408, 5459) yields -0.1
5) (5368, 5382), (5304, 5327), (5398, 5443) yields -0.3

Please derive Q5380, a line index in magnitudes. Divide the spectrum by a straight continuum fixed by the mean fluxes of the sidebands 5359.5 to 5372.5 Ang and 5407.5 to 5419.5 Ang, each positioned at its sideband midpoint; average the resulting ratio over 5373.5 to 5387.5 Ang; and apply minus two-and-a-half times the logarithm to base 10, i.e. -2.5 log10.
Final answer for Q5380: 0.07 mag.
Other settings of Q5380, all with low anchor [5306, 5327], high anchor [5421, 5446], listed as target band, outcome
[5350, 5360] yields -0.12 mag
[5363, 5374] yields -0.09 mag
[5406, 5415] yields -0.08 mag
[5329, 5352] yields -0.04 mag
